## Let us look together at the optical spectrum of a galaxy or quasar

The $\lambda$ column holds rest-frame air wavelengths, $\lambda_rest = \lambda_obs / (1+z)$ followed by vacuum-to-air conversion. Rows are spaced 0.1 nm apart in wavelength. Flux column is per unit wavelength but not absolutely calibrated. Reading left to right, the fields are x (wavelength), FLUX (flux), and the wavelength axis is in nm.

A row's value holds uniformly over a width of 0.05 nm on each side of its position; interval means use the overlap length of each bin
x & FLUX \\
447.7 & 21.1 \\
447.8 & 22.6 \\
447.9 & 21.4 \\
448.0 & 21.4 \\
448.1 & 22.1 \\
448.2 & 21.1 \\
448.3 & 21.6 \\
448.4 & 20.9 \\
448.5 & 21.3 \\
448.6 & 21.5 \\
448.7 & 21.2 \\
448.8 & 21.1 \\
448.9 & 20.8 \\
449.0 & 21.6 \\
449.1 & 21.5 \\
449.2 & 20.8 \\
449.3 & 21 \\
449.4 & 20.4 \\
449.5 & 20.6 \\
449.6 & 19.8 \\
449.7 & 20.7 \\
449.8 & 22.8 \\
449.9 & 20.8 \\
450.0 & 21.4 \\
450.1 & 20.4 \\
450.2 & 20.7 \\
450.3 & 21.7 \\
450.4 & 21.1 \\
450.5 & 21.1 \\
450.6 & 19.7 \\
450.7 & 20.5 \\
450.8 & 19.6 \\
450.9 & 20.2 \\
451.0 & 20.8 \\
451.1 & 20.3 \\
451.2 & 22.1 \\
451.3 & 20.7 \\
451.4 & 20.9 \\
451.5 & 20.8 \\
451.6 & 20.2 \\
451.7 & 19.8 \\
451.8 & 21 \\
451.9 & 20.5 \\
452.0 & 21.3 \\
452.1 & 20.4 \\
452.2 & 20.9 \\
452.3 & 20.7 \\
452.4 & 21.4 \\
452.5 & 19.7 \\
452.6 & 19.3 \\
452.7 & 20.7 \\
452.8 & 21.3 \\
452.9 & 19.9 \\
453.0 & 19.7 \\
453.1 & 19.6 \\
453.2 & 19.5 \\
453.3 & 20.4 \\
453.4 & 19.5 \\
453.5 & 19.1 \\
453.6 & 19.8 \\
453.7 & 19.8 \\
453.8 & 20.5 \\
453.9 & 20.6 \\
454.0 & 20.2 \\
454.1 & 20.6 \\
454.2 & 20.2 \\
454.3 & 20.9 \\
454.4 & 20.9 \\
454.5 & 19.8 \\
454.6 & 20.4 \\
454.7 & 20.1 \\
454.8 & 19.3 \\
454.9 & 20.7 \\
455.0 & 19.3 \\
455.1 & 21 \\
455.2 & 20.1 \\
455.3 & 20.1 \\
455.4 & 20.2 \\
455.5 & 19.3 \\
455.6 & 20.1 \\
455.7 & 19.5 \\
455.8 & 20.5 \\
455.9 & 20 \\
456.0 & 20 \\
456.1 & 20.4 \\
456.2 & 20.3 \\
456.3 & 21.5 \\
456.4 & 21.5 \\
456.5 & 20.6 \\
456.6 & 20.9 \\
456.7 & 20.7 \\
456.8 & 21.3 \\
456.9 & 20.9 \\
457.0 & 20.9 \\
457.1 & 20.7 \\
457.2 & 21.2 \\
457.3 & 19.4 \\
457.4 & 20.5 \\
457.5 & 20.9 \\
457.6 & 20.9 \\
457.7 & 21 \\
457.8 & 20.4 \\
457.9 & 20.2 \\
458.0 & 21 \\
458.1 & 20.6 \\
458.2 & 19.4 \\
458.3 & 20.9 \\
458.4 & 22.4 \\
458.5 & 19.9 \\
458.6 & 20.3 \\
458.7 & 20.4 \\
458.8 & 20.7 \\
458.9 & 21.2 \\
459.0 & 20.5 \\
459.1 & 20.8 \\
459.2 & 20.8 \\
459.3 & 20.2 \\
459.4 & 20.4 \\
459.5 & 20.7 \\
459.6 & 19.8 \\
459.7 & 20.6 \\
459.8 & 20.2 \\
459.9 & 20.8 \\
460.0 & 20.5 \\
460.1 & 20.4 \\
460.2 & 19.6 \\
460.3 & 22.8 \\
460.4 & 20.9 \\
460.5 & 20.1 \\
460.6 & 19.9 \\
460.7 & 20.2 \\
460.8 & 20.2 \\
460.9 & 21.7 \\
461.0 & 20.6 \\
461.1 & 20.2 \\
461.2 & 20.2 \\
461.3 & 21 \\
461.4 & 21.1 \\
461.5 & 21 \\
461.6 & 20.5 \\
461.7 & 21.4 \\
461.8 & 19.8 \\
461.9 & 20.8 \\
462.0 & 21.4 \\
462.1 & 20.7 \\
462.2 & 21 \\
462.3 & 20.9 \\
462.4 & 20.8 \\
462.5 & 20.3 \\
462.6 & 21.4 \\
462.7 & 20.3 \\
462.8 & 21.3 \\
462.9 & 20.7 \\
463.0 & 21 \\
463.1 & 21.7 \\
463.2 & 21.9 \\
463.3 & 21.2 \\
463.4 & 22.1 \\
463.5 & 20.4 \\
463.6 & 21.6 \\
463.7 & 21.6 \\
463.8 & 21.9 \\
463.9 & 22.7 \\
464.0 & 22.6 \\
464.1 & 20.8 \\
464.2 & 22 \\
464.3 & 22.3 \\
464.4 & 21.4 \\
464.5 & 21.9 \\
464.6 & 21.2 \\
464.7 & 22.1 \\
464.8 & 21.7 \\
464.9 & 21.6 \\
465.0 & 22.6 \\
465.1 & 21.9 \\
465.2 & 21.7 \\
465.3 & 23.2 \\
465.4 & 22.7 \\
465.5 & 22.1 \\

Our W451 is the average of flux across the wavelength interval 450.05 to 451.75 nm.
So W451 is 20.6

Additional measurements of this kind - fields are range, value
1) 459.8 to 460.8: 20.5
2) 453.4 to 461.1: 20.5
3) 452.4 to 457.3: 20.3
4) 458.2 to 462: 20.6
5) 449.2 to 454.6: 20.5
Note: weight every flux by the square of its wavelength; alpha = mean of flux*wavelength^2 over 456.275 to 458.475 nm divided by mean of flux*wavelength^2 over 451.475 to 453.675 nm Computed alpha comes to 1.05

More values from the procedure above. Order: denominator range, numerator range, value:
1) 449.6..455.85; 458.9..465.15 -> 1.07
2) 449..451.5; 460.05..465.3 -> 1.07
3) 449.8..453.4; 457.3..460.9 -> 1.03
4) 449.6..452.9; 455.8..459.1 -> 1.03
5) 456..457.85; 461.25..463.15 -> 1.03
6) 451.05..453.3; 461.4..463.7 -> 1.07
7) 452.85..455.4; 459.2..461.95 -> 1.05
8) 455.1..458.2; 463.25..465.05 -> 1.10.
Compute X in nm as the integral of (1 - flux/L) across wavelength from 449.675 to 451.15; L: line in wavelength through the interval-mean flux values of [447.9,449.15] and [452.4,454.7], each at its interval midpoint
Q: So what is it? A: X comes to 0.01 nm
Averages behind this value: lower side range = 21.3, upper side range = 20.1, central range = 20.8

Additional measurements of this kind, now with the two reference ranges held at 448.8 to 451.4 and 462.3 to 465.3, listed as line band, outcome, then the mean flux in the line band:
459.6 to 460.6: 0.037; 20.6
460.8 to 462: 0.038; 20.8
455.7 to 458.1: 0.062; 20.7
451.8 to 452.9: 0.019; 20.6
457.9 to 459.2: 0.038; 20.7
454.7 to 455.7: 0.053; 20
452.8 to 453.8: 0.057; 19.8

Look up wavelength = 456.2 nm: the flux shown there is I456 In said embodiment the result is 20.3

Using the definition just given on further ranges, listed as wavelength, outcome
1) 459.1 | 20.8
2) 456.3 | 21.5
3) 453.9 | 20.6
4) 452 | 21.3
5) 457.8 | 20.4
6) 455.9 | 20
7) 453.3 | 20.4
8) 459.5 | 20.7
